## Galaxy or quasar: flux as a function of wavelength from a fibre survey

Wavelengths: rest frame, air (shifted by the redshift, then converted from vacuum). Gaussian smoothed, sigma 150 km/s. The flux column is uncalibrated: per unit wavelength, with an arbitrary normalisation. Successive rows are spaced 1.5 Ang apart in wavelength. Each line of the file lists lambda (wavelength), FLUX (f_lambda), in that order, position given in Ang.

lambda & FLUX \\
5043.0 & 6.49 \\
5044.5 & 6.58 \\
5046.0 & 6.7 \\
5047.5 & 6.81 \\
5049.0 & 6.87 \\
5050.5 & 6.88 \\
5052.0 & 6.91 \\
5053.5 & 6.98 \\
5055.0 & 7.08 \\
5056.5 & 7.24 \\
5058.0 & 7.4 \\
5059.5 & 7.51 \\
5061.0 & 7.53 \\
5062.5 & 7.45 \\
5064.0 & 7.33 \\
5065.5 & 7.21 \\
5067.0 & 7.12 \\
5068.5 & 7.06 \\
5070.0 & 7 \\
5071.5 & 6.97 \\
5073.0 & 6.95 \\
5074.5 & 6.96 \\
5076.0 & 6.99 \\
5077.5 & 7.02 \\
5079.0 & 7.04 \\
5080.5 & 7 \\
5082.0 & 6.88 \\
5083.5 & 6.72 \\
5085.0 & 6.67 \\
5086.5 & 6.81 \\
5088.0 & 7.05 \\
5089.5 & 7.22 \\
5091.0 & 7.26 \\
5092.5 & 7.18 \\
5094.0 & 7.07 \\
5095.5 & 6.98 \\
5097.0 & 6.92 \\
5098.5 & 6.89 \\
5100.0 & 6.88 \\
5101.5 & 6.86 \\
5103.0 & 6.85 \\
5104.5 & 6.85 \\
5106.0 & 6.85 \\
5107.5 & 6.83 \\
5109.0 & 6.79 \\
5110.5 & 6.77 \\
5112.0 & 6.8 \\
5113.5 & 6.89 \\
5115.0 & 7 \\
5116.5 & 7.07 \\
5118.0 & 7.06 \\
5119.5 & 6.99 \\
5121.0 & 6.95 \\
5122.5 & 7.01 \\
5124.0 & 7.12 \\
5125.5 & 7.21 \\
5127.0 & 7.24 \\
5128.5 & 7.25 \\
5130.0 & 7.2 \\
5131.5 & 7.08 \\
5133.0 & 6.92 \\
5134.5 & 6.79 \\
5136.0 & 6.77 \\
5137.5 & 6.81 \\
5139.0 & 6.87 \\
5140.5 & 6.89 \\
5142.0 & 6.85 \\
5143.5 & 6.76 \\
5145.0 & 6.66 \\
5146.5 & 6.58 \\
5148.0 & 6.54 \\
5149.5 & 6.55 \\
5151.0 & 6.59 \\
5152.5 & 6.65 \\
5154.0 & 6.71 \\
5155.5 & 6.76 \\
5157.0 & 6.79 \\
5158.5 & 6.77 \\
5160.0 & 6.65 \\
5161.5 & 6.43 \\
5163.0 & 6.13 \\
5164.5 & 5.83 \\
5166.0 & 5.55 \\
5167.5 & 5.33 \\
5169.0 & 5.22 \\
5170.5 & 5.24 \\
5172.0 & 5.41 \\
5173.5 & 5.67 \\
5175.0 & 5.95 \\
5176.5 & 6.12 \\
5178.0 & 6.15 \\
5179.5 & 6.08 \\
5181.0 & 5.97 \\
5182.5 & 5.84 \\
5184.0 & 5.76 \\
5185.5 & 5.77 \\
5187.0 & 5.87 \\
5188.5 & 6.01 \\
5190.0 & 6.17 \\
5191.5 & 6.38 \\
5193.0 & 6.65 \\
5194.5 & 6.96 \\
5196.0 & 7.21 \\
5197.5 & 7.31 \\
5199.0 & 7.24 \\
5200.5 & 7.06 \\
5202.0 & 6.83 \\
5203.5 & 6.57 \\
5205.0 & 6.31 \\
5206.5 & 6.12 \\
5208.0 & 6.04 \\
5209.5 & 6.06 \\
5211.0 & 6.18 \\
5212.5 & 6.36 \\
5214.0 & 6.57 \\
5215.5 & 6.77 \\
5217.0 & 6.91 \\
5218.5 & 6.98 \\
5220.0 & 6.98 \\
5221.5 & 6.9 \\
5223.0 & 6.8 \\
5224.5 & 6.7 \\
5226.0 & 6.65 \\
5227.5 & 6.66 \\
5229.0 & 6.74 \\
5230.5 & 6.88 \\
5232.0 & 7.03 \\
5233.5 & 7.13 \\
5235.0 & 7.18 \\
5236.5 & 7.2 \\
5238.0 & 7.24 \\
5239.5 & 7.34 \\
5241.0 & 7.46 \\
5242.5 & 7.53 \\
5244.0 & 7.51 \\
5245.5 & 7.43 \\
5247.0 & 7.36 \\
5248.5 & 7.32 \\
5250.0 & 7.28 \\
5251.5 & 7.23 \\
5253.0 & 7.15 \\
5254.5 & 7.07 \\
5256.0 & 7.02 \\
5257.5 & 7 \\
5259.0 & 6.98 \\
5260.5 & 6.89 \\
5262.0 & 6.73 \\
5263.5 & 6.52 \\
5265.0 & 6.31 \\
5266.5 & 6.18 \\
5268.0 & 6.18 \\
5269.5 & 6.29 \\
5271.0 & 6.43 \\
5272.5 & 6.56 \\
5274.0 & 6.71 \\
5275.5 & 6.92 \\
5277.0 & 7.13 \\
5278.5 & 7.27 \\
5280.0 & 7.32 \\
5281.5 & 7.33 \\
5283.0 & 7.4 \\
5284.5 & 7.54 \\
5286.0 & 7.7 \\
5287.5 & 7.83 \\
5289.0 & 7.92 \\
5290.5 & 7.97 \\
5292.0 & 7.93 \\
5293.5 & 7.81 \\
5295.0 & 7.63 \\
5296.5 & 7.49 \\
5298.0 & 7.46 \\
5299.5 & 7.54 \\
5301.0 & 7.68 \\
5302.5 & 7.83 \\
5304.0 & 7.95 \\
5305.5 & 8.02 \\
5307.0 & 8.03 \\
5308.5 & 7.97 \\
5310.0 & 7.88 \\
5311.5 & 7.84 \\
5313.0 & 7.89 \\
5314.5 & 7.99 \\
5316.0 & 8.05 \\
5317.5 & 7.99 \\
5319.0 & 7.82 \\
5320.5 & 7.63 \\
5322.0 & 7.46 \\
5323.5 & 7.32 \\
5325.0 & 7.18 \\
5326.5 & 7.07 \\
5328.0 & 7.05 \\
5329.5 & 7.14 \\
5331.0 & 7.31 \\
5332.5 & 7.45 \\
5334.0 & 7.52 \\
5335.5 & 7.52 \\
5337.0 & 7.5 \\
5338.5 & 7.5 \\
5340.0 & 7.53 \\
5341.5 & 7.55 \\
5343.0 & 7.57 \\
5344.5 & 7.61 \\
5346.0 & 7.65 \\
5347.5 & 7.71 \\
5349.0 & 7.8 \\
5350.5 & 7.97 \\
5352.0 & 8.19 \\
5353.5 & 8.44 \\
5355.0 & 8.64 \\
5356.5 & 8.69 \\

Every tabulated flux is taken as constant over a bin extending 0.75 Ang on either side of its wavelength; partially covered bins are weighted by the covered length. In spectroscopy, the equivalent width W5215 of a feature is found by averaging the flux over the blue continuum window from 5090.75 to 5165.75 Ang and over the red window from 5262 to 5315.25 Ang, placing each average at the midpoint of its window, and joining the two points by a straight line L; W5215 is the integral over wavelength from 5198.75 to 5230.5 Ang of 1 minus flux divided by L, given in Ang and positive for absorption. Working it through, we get 2.2 Ang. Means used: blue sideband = 6.83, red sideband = 7.38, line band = 6.64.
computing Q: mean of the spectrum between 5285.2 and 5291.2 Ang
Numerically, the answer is 7.85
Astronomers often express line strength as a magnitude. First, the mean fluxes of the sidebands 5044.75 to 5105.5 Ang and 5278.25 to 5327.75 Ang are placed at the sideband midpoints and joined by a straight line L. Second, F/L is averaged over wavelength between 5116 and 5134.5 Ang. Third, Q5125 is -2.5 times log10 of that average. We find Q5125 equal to 0.01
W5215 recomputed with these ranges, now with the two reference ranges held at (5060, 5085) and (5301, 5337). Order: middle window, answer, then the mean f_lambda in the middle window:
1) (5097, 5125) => 0.95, 6.92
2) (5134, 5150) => 1.10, 6.74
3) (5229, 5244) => 0.49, 7.21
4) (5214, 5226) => 0.94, 6.83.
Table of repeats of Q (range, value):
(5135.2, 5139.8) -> 6.82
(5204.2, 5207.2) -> 6.22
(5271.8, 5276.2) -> 6.73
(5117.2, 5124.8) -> 7.03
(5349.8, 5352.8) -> 8.09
